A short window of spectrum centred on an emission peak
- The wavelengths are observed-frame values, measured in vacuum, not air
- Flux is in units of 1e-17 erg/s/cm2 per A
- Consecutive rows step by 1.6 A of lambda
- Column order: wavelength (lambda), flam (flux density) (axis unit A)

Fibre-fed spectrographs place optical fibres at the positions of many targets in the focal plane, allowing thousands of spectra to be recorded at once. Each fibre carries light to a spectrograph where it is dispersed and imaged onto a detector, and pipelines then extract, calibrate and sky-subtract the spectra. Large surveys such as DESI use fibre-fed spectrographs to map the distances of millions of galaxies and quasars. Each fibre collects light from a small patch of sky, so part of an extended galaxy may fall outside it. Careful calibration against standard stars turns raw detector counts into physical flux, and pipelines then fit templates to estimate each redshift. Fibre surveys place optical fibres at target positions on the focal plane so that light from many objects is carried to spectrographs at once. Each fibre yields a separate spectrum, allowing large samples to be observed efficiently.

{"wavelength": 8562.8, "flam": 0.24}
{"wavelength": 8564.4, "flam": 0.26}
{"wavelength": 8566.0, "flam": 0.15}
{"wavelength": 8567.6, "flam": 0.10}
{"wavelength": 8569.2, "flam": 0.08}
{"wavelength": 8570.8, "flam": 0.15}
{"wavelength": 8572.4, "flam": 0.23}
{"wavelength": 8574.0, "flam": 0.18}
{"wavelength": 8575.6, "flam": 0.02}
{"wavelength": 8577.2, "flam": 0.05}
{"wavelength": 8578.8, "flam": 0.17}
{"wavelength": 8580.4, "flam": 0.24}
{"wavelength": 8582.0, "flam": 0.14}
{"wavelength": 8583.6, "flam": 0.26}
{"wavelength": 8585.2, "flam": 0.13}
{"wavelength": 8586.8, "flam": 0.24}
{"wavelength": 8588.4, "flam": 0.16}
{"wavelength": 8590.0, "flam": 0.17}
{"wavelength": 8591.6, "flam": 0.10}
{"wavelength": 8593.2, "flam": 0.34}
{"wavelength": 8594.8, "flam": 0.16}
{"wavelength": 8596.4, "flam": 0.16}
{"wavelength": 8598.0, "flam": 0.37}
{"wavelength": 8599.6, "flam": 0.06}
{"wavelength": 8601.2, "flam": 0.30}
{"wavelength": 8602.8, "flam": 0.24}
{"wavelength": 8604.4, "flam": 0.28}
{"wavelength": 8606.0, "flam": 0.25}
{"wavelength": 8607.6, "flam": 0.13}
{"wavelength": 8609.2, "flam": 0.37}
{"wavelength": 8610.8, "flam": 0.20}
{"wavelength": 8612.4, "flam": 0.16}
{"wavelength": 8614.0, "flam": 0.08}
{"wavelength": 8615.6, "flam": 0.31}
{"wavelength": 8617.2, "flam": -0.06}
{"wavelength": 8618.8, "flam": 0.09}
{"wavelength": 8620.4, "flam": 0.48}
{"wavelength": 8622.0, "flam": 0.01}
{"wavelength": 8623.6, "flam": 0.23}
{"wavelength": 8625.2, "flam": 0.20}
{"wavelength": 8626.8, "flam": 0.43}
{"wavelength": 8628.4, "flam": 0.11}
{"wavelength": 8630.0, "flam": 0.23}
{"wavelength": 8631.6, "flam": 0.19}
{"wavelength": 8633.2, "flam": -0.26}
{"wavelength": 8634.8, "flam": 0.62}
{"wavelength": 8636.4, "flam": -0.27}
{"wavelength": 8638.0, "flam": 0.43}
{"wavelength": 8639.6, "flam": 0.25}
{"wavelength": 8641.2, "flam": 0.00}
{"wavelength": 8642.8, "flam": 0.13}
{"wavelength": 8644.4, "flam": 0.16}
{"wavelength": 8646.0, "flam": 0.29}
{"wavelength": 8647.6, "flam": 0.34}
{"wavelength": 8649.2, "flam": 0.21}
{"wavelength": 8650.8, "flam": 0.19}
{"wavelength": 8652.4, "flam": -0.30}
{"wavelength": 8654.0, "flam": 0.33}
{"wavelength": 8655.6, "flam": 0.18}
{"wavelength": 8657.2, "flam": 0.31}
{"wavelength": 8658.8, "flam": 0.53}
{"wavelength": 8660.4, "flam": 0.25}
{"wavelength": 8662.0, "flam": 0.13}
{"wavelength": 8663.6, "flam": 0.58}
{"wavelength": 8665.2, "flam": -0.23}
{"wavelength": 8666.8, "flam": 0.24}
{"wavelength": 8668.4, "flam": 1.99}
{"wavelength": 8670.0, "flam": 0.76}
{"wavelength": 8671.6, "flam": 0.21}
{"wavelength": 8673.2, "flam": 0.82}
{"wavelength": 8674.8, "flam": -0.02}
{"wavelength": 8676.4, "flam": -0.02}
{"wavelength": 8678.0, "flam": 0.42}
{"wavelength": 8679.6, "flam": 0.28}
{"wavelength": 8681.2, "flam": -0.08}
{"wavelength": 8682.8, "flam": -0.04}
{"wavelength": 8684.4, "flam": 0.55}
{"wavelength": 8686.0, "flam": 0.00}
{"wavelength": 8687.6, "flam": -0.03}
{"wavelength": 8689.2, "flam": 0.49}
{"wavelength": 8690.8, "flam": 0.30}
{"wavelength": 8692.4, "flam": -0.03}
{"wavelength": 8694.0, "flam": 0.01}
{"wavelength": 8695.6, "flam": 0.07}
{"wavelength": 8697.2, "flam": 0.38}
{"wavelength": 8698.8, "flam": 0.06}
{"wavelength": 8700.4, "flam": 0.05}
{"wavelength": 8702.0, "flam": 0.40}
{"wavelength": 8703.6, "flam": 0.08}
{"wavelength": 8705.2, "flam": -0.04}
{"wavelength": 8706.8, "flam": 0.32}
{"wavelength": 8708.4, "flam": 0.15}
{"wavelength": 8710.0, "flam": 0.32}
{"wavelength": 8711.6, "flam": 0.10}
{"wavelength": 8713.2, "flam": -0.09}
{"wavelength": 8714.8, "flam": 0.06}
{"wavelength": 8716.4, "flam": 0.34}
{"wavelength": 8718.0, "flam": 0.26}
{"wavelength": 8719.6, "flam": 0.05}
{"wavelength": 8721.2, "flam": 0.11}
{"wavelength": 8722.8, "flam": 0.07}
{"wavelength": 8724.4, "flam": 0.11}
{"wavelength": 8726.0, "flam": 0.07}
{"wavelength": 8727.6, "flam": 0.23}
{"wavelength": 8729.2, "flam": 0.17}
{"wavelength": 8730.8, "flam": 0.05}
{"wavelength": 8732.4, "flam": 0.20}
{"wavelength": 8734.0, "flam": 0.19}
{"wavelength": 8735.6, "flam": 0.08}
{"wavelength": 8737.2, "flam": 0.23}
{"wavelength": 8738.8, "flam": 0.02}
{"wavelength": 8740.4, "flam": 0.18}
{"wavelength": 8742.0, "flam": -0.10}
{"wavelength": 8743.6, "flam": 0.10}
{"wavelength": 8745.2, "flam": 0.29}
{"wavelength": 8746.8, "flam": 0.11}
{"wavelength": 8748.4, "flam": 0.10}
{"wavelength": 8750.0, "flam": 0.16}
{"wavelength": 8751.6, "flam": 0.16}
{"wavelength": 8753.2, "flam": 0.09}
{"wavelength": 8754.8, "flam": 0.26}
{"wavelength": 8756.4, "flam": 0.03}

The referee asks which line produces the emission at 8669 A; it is H-beta 4861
